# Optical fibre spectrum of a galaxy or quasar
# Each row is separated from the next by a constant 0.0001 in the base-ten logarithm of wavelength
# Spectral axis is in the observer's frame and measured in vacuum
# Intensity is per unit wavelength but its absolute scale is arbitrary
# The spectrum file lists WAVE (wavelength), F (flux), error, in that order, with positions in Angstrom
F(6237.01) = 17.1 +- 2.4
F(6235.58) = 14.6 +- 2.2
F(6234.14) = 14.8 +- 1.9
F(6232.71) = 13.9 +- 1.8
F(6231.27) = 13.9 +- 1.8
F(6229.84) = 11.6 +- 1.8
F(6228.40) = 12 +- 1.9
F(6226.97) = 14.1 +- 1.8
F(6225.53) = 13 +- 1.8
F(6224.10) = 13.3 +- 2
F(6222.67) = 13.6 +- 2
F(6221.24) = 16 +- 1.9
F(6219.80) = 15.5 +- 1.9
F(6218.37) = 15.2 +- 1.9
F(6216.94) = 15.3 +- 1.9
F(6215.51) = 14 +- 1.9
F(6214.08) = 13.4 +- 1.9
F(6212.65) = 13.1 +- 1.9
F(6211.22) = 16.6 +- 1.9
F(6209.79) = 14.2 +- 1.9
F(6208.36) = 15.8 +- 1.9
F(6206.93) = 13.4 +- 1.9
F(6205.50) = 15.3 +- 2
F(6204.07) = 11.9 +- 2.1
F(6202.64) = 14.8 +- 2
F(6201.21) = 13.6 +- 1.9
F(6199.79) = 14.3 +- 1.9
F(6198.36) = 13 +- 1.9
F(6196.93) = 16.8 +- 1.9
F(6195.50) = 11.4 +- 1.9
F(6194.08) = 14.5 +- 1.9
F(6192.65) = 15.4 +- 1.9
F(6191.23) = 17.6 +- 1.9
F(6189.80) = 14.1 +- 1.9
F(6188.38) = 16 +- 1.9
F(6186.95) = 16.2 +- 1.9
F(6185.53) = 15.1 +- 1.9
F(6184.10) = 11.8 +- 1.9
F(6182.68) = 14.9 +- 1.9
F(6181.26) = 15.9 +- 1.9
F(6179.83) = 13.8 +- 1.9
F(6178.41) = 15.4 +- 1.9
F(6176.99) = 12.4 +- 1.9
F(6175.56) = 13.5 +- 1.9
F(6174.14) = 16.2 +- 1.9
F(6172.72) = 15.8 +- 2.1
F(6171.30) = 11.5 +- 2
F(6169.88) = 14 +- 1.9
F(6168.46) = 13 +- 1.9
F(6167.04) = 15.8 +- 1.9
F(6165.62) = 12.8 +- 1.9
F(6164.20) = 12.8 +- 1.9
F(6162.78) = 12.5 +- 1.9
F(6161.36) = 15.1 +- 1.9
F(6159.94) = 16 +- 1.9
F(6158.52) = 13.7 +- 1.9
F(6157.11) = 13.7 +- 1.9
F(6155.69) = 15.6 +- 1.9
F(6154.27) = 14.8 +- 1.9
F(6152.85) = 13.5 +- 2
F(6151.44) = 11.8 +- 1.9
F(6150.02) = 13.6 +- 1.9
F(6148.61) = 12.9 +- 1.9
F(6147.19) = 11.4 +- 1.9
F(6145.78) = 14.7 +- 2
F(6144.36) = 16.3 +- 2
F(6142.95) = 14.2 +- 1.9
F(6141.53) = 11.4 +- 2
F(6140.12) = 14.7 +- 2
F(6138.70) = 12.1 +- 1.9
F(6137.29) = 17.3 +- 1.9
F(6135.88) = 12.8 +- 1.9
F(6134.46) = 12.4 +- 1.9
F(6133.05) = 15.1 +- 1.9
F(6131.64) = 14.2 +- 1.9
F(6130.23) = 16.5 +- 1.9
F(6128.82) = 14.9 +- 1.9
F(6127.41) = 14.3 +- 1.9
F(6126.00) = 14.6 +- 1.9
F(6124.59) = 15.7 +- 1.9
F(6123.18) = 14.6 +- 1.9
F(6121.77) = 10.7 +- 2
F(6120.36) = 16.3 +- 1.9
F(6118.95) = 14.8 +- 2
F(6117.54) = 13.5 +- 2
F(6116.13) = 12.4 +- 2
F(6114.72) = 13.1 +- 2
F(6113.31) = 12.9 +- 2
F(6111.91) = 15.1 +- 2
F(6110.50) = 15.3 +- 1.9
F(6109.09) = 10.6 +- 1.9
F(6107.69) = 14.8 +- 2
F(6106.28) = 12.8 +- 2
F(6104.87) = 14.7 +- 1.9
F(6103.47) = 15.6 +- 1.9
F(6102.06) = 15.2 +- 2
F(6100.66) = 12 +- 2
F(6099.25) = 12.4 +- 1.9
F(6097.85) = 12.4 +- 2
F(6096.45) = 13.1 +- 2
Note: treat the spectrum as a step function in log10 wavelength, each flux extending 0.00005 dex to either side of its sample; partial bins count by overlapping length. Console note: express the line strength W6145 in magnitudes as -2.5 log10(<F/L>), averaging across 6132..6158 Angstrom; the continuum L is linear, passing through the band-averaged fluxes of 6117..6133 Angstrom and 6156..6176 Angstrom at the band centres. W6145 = 0.041 mag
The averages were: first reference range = 14.6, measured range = 13.8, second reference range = 14.1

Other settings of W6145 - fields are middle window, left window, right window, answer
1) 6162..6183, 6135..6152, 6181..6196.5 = 0.029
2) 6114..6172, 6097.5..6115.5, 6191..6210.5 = -0.002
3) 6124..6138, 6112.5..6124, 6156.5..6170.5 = -0.084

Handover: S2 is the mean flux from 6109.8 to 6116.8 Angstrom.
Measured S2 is 13.8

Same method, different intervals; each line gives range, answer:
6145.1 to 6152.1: 12.9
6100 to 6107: 14.1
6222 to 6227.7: 13.5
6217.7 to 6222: 15.5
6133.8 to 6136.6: 12.6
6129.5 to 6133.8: 15.3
